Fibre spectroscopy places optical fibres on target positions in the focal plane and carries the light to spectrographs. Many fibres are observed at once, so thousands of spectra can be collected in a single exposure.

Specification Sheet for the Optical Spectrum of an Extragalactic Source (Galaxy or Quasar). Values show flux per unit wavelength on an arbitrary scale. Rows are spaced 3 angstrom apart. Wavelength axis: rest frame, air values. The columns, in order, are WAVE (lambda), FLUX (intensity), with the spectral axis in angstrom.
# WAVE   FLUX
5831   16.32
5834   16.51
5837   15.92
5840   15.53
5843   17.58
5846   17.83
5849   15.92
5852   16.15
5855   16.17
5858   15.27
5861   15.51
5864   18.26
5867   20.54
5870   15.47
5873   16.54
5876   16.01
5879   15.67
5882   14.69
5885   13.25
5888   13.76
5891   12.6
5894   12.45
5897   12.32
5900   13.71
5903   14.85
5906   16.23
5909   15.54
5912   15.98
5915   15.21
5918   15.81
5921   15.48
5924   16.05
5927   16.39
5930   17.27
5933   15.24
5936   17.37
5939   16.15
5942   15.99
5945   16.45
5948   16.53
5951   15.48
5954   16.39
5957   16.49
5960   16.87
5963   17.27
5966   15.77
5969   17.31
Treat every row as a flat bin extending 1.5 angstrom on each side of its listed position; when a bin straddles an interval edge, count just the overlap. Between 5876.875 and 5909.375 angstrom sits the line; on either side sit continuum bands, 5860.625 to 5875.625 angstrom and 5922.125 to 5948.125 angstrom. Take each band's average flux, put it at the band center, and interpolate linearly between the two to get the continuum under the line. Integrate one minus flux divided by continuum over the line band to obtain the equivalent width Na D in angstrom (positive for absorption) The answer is 5.5 angstrom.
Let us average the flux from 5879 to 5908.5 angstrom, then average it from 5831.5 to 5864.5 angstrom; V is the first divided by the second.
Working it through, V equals 0.85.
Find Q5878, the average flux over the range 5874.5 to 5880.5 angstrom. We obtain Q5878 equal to 15.8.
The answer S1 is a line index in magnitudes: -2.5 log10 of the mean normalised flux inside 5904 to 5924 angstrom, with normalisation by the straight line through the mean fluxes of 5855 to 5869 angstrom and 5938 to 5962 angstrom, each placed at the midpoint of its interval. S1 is 0.06 mag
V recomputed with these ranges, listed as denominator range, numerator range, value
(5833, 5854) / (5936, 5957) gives 0.99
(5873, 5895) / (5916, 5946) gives 1.14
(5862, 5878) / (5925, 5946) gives 0.95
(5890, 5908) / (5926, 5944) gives 1.19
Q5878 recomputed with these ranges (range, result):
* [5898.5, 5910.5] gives 15.1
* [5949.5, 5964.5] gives 16.5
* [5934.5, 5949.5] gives 16.5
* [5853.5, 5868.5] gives 17.1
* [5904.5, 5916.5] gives 15.7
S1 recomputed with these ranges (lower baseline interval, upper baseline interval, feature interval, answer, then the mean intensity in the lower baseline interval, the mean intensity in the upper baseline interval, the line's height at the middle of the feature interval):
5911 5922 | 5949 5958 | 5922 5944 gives -0.033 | 15.6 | 16.1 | 15.8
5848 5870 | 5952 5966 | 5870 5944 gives 0.101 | 16.8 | 16.6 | 16.7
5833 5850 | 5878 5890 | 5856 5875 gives -0.112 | 16.6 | 14.2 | 15.2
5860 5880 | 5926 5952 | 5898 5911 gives 0.111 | 16.9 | 16.3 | 16.6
